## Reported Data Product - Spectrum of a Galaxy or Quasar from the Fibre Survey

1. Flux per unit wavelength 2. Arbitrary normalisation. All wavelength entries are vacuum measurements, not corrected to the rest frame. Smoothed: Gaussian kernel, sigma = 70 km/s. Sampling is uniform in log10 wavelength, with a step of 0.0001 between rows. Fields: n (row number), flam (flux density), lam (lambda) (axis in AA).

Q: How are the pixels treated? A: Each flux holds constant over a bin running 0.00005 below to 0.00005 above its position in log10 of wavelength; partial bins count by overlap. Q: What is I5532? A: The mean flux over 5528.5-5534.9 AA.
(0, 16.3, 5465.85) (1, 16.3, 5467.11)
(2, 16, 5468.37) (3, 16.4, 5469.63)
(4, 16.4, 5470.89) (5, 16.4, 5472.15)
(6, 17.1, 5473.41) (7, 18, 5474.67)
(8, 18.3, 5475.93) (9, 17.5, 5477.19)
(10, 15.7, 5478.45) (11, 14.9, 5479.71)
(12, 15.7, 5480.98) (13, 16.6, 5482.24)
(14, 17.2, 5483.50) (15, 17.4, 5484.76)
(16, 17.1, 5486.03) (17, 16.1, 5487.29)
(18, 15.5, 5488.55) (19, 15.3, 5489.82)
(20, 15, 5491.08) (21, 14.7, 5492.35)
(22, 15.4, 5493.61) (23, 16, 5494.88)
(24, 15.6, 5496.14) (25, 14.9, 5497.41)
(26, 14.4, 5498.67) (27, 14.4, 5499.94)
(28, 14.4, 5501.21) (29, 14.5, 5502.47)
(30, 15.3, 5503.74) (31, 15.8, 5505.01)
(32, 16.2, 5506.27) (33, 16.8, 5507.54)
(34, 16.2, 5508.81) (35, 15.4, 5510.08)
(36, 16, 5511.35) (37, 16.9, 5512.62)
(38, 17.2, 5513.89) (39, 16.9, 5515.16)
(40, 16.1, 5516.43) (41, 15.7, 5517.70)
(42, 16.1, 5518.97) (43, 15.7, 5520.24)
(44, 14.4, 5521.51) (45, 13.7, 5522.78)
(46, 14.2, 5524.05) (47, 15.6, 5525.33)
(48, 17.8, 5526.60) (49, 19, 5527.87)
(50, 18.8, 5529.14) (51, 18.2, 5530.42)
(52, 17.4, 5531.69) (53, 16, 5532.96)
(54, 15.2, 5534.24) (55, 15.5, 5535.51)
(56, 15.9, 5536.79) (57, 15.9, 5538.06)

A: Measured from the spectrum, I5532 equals 17.1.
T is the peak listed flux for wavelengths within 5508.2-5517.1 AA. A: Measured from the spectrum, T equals 17.2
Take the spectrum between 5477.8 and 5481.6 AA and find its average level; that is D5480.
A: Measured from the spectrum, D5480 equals 15.4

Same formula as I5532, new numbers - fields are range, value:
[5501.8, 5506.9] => 15.5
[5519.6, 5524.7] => 14.5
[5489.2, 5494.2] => 15.1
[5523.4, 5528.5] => 16.6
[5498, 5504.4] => 14.6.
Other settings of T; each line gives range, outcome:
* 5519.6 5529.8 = 19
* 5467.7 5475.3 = 18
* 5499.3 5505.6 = 15.8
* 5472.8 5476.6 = 18.3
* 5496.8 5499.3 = 14.9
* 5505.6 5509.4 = 16.8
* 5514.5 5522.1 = 16.9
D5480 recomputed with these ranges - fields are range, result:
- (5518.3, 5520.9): 15.9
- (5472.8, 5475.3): 17.6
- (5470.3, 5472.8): 16.4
